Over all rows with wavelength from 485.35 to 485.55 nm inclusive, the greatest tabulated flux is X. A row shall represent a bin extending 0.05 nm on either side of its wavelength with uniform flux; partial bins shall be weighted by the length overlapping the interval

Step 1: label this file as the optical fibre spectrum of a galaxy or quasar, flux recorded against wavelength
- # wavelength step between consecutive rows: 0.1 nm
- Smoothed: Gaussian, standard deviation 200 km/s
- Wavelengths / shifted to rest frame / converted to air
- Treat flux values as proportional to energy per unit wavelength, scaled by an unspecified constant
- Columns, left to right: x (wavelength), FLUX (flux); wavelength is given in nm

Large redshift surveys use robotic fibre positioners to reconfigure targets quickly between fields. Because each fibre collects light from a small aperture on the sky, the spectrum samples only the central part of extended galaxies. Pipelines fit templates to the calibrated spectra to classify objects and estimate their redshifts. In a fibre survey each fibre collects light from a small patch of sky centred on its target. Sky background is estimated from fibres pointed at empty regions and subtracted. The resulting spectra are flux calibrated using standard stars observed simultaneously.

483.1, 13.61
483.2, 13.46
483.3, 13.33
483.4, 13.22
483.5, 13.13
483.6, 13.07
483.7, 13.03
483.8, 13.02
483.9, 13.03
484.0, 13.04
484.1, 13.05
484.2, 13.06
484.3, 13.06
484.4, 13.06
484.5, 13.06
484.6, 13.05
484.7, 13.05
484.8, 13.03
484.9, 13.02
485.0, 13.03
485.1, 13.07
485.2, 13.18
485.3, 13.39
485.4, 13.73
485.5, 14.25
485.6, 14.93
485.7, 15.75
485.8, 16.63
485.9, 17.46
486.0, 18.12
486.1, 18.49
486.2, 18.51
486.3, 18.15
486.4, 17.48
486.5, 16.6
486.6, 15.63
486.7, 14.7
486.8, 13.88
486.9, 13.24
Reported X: 14.25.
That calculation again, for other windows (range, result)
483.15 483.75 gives 13.46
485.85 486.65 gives 18.51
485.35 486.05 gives 18.12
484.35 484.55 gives 13.06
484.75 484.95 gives 13.03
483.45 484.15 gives 13.13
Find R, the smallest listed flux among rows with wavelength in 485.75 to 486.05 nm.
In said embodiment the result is 16.63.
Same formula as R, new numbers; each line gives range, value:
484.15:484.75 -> 13.05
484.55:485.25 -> 13.02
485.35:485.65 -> 13.73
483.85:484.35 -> 13.03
